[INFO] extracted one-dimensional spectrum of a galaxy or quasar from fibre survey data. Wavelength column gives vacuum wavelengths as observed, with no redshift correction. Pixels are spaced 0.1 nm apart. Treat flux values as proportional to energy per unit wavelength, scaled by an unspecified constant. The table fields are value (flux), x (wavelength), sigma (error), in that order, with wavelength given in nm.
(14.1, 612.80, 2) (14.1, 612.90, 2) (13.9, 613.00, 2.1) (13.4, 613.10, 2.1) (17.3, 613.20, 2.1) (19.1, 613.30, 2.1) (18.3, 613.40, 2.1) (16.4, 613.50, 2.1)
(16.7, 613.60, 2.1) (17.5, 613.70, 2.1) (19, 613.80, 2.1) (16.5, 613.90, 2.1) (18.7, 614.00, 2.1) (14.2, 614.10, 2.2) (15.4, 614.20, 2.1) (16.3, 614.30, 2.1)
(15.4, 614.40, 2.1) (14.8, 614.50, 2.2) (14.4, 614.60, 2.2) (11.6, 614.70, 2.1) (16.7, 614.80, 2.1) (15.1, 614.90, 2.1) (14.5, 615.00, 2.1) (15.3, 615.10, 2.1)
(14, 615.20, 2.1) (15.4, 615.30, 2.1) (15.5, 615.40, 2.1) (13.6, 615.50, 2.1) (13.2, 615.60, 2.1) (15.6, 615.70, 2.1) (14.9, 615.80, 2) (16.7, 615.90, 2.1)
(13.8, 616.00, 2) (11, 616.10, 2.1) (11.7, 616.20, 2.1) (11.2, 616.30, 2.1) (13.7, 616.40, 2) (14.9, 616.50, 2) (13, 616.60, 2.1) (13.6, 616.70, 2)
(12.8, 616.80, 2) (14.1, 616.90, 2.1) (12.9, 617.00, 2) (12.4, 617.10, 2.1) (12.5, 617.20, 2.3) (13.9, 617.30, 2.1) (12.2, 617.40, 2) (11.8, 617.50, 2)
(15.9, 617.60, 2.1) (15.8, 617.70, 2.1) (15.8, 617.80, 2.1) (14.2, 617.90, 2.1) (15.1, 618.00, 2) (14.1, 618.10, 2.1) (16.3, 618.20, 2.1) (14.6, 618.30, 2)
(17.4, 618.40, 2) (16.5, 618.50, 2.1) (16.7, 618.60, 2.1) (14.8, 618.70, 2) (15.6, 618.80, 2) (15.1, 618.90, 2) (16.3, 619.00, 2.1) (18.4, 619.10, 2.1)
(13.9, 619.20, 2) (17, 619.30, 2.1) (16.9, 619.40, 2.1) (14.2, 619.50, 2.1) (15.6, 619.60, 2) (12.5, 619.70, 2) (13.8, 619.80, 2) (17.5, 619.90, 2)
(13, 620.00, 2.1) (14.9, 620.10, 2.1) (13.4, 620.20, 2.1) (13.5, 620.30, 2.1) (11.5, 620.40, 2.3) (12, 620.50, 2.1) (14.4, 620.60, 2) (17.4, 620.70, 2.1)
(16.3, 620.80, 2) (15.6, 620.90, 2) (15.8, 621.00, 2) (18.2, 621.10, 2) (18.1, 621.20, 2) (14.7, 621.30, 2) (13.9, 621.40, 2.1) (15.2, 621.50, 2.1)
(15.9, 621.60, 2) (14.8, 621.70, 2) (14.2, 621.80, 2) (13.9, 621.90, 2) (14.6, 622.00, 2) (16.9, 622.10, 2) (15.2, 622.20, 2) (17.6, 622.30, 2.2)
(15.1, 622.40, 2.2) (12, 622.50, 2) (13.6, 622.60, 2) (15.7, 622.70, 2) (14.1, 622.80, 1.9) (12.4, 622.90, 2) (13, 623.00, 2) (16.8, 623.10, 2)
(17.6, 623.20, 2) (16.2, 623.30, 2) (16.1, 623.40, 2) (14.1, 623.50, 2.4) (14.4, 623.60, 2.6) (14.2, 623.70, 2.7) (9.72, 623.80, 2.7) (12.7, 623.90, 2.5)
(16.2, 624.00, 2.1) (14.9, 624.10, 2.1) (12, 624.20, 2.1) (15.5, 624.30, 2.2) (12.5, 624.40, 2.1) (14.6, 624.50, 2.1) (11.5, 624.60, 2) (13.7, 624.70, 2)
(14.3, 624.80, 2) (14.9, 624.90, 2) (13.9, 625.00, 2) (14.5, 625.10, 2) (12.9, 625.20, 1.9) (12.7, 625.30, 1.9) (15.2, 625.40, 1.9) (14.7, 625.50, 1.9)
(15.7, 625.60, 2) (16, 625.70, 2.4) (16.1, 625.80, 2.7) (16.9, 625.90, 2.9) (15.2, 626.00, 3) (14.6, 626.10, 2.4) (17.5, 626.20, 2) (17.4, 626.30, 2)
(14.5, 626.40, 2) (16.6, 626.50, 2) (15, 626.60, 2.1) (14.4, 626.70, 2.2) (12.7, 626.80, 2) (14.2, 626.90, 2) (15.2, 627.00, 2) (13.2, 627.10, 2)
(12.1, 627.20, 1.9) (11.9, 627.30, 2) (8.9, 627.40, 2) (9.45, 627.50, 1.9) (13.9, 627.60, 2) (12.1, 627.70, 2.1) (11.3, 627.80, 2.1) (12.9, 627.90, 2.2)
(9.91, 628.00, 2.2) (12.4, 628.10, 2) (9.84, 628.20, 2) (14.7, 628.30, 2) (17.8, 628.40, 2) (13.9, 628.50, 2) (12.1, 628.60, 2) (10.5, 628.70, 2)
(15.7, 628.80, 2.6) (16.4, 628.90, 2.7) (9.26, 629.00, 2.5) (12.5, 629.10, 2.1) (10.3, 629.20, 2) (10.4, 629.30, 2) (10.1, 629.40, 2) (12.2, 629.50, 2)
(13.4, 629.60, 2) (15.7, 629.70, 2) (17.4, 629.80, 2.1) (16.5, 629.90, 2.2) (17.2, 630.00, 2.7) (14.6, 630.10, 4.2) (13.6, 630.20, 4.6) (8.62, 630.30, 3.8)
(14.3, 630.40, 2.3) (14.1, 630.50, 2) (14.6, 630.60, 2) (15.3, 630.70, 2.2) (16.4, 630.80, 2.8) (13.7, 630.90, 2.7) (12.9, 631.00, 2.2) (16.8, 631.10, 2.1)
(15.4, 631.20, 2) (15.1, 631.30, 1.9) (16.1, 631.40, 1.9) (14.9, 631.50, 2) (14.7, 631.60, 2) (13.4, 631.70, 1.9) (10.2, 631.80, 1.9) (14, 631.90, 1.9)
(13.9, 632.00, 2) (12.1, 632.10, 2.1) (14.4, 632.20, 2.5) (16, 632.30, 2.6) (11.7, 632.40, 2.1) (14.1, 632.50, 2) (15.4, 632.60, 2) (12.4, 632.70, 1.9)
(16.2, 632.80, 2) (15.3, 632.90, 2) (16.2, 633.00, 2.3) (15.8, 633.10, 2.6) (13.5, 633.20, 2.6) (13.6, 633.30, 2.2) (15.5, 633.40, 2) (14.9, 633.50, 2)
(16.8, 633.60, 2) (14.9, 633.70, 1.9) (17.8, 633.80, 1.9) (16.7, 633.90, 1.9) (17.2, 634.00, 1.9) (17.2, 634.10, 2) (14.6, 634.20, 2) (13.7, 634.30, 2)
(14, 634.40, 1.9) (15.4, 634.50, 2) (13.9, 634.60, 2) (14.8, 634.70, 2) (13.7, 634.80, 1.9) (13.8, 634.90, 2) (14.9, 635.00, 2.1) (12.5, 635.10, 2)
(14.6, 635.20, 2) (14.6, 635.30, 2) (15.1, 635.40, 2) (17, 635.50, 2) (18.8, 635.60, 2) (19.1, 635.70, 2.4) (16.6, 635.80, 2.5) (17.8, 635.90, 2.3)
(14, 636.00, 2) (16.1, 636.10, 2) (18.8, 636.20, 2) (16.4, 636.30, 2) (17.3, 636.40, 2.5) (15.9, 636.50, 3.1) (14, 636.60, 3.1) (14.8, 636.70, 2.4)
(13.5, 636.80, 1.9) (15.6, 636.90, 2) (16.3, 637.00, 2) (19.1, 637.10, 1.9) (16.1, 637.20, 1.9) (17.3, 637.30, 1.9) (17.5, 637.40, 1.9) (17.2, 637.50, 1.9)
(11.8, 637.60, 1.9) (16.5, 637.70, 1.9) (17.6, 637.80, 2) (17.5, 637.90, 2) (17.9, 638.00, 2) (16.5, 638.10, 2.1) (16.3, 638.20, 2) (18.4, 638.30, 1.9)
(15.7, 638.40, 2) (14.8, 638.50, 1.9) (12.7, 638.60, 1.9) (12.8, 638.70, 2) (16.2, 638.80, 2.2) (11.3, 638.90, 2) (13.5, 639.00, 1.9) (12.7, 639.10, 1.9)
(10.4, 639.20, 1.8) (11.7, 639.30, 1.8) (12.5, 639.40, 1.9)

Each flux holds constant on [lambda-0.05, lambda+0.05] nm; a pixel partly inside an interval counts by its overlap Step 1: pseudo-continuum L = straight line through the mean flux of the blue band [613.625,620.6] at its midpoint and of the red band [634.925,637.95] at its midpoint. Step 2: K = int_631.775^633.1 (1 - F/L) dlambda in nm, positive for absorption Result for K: 0.14 nm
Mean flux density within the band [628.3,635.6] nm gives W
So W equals 14.4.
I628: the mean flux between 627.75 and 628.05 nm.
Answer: 11.4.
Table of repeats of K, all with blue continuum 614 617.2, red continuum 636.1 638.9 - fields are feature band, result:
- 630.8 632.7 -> 0.17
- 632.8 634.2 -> -0.01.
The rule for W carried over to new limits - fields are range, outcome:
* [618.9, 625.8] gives 14.7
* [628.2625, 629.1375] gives 13.7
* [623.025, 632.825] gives 13.9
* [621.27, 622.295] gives 15.1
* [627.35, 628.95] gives 12.6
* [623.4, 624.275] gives 13.7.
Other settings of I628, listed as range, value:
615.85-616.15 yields 13.8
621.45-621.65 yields 15.6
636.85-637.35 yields 16.9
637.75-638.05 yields 17.7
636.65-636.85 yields 14.2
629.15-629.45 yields 10.3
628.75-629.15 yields 13.5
